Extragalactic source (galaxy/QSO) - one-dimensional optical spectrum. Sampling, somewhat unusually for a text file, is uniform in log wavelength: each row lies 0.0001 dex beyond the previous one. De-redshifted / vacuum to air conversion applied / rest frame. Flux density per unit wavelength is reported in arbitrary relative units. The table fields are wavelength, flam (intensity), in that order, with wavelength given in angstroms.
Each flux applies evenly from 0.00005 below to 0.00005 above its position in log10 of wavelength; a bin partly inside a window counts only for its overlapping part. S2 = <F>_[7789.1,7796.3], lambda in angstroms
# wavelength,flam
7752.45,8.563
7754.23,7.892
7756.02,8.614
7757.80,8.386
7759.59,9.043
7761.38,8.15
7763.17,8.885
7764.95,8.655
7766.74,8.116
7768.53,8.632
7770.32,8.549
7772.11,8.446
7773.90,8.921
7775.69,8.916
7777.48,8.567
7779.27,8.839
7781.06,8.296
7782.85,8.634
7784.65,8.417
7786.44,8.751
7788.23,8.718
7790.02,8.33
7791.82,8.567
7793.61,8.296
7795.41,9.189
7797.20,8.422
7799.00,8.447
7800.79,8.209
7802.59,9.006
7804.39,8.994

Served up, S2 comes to 8.59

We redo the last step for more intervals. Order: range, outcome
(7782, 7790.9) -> 8.57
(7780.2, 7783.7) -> 8.47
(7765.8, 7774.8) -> 8.53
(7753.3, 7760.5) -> 8.48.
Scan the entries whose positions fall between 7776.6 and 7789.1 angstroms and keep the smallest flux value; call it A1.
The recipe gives 8.296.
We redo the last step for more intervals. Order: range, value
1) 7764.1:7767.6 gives 8.116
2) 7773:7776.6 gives 8.916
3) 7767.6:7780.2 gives 8.446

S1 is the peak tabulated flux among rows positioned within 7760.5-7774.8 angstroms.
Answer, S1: 8.921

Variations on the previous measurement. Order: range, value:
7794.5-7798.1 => 9.189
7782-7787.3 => 8.751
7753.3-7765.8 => 9.043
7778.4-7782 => 8.839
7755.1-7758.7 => 8.614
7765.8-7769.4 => 8.632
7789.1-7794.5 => 8.567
